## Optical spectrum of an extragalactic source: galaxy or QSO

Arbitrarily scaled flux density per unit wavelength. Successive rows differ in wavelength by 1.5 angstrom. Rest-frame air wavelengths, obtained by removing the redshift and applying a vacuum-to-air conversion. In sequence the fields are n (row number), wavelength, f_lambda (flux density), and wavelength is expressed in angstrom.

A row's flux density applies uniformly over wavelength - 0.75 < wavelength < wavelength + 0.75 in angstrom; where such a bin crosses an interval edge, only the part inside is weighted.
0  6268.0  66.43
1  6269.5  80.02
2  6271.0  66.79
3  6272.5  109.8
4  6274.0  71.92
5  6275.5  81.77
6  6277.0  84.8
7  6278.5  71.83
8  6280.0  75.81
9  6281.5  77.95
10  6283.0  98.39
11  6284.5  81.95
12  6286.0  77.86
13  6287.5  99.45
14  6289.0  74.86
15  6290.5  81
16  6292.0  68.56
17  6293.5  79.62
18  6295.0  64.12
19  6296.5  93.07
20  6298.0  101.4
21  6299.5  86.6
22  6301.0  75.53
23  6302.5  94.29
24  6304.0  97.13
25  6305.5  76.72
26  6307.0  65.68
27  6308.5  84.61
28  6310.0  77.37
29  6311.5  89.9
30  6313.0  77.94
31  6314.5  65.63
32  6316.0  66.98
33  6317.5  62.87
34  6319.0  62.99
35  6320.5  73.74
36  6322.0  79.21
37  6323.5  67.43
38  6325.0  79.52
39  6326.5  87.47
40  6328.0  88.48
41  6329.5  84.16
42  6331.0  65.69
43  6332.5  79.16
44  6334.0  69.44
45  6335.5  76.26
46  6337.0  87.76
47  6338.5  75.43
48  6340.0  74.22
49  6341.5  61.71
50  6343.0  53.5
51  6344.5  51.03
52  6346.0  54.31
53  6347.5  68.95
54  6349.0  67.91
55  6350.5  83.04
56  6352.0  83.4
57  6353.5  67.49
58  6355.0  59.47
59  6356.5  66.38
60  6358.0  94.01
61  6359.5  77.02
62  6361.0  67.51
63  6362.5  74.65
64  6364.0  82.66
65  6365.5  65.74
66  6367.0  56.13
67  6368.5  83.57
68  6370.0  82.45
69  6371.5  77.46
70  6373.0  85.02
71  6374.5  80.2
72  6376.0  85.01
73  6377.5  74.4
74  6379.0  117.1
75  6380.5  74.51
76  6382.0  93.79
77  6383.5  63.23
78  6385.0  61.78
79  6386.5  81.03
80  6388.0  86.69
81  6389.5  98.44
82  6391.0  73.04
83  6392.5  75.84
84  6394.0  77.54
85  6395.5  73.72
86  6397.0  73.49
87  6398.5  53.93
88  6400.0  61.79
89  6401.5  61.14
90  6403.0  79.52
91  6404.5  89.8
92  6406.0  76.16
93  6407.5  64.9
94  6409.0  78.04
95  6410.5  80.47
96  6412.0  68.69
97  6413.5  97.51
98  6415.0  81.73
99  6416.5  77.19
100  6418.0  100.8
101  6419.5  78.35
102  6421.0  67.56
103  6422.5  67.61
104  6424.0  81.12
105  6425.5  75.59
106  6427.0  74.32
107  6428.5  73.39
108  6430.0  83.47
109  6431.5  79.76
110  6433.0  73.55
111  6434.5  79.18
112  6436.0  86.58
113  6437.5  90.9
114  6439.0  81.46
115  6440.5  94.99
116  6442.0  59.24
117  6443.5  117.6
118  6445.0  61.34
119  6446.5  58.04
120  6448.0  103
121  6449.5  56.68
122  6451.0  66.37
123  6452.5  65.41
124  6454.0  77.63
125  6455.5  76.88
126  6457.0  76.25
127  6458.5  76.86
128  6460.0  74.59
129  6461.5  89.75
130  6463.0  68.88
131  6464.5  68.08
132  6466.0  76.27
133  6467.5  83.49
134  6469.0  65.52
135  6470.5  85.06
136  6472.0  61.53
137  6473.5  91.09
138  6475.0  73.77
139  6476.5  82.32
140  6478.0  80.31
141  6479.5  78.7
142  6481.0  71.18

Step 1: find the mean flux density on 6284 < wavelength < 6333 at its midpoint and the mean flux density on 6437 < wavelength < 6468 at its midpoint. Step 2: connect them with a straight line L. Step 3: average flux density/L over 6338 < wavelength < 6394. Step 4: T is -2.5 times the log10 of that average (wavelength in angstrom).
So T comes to 0.05 mag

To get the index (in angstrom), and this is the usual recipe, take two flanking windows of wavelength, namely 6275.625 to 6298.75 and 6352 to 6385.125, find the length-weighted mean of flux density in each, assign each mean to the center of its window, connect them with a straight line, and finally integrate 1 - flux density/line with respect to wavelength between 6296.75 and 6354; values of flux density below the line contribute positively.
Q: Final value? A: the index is 3.1 angstrom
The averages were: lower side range 82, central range 75.6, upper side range 77.2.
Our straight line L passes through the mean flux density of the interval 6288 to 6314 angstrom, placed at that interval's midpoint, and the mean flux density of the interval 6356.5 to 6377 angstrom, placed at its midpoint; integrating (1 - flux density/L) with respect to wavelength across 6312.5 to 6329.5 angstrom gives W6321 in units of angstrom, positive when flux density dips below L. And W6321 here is 1.3 angstrom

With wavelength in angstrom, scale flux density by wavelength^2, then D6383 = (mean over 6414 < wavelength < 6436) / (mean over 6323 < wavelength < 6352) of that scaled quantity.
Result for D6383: 1.1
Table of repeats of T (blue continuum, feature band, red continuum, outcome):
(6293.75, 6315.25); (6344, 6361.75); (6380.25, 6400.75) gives 0.113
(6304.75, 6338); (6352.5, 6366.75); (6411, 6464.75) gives 0.062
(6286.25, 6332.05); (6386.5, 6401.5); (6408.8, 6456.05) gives 0.059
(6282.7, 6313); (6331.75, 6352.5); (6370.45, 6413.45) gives 0.148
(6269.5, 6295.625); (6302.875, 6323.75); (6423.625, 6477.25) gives 0.063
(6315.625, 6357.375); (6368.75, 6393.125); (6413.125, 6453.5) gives -0.099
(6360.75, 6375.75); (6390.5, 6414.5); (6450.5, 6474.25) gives 0.024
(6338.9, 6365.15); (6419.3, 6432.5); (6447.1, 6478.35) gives -0.022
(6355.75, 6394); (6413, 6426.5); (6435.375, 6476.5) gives -0.031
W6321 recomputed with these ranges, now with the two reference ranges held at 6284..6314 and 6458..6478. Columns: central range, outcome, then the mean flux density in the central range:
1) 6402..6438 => -0.4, 79.2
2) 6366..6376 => 0.3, 77.7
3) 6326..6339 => 0.3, 79.2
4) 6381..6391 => -0.1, 80.1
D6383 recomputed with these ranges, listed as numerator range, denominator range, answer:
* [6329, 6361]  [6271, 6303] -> 0.88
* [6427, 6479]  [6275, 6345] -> 1.04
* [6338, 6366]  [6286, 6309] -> 0.86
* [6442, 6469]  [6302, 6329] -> 1.02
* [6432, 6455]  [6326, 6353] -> 1.11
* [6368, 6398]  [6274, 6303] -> 1.01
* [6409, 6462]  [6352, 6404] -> 1.05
